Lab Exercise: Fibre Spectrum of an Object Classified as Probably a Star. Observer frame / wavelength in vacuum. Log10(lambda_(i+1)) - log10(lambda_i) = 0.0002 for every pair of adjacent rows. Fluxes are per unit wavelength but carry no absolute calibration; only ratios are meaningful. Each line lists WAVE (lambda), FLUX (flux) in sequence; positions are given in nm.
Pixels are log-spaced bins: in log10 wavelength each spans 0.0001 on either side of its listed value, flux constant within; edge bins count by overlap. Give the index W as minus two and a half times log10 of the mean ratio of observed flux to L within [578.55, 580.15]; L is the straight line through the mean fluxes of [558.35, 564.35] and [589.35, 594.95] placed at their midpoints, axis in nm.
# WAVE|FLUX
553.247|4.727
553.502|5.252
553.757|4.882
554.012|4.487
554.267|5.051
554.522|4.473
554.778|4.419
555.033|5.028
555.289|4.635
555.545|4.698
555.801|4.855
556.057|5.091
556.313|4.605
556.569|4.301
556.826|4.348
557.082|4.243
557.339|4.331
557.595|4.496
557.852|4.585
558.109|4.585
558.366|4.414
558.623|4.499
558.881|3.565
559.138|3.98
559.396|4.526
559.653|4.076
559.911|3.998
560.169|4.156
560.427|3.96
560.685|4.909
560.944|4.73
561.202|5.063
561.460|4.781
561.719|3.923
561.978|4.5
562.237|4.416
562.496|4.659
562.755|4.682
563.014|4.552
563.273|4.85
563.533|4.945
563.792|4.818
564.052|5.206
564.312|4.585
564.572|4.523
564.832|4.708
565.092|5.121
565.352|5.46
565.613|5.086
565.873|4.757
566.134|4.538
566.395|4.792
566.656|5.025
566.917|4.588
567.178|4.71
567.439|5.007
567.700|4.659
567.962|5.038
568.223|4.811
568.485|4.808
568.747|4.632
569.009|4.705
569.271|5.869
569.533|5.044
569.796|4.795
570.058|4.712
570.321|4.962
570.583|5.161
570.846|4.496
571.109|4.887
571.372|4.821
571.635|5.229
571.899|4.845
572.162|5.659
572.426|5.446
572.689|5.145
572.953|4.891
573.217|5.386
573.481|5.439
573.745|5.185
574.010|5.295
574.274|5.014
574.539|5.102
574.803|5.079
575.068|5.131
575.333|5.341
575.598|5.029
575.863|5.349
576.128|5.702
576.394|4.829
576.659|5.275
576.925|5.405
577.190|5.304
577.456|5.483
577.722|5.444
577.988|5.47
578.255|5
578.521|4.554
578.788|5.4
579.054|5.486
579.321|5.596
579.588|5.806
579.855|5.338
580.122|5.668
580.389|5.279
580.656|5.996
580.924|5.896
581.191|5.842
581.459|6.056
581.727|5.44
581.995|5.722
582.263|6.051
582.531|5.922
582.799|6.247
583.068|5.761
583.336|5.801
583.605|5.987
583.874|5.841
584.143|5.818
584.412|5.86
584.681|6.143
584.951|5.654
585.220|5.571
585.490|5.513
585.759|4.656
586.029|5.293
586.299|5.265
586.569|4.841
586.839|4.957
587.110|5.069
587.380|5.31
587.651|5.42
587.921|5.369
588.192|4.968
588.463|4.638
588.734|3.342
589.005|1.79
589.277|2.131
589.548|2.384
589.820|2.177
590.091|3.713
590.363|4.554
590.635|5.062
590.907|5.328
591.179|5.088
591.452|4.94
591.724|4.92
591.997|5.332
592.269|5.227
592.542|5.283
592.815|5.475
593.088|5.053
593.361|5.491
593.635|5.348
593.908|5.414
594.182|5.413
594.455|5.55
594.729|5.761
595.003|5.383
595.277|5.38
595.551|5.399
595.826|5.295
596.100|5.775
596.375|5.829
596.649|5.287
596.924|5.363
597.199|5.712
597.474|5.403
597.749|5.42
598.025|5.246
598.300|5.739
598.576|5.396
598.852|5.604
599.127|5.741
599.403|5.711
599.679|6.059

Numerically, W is -0.16 mag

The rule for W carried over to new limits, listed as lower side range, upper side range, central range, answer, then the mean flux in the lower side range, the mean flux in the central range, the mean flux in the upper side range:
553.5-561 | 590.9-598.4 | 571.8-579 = -0.07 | 4.49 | 5.23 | 5.39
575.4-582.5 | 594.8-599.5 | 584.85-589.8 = 0.22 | 5.48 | 4.5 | 5.51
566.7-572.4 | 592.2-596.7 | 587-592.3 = 0.23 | 4.94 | 4.32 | 5.44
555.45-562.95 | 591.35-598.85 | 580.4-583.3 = -0.16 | 4.45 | 5.87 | 5.41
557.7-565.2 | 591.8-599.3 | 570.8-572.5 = -0.06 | 4.53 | 5.07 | 5.45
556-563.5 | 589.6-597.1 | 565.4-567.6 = -0.06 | 4.44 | 4.84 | 5.12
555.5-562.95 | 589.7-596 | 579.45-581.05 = -0.17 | 4.45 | 5.66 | 5.08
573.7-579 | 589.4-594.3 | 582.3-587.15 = -0.12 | 5.22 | 5.58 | 4.78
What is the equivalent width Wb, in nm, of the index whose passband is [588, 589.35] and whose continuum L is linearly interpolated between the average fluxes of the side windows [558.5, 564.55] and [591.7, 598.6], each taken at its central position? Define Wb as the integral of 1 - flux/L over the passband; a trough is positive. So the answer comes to 0.45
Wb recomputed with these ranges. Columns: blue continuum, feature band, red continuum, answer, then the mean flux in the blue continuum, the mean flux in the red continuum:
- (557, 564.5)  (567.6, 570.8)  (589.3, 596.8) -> -0.21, 4.49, 4.99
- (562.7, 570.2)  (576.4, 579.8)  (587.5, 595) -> -0.40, 4.87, 4.65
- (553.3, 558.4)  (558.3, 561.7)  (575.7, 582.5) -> 0.32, 4.64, 5.5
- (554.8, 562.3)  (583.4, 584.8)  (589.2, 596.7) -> -0.32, 4.46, 4.95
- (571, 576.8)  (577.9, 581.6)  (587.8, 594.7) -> -0.41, 5.19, 4.58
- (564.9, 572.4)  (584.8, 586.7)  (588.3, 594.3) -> -0.28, 4.94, 4.46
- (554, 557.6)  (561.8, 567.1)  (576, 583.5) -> 0.19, 4.61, 5.57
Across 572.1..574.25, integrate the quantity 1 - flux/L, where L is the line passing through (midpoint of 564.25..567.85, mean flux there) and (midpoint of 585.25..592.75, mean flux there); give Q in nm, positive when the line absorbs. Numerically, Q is -0.241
